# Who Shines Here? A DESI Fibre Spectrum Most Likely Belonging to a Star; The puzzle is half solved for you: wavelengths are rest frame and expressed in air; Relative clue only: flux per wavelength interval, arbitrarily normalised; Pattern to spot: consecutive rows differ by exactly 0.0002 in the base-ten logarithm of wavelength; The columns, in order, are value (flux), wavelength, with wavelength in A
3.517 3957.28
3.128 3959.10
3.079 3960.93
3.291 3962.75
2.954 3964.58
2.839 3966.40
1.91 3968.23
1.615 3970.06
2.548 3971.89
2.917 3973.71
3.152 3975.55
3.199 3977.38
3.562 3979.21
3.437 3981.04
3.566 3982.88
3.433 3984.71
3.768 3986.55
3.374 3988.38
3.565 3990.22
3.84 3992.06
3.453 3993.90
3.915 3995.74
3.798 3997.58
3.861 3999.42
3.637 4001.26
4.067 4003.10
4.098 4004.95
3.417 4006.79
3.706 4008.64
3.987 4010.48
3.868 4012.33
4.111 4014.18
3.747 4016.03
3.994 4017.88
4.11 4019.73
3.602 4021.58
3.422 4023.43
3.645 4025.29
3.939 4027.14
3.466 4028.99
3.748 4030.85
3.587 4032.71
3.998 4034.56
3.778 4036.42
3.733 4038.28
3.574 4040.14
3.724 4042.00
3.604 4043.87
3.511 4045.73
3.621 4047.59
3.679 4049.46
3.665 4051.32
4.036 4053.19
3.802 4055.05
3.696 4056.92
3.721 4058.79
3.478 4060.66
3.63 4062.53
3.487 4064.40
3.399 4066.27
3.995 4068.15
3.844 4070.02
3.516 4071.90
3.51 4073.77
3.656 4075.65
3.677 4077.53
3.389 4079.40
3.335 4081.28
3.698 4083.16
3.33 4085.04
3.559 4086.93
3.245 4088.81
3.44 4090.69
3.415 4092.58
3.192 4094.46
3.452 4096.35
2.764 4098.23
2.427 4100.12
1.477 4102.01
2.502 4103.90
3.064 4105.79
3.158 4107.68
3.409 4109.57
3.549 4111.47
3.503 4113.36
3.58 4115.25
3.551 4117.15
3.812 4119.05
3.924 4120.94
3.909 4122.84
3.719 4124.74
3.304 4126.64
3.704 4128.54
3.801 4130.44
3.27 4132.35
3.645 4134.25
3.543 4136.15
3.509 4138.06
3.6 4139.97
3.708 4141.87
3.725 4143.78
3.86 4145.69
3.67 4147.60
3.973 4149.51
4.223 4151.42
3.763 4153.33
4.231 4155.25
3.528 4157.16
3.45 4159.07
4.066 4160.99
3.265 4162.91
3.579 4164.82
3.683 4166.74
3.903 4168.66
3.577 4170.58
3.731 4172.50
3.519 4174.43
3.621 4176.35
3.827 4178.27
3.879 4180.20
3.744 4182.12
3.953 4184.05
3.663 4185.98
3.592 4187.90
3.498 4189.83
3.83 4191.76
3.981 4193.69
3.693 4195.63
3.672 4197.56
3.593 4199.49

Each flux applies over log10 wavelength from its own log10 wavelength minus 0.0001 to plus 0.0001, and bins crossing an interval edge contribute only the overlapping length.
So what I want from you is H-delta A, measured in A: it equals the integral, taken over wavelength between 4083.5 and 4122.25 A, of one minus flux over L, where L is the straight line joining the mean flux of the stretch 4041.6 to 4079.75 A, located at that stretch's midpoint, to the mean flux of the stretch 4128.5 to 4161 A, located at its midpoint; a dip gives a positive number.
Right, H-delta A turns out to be 4.82 A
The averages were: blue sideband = 3.65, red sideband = 3.73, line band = 3.23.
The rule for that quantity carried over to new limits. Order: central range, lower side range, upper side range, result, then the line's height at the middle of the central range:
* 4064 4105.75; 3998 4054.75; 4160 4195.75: 5.2 A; 3.75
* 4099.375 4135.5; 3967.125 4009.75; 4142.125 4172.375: 3.3 A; 3.67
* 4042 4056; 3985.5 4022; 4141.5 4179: 0.3 A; 3.78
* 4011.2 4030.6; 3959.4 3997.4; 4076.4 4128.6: -3.4 A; 3.23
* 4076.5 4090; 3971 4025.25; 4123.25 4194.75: 0.8 A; 3.67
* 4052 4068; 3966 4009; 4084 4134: -1.6 A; 3.34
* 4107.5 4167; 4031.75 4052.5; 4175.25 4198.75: 0.9 A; 3.72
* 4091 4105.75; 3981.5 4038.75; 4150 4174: 3.7 A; 3.75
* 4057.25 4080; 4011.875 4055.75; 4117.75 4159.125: 0.8 A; 3.74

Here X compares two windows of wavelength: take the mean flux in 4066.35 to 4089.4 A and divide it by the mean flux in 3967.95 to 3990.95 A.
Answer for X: 1.14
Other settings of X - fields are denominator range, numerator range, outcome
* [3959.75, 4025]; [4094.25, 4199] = 1.03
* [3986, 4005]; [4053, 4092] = 0.96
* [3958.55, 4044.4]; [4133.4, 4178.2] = 1.06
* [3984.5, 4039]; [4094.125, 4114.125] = 0.78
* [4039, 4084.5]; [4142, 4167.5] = 1.04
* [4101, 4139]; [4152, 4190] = 1.09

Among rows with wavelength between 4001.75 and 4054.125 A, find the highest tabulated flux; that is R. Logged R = 4.111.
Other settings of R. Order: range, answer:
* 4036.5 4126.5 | 4.036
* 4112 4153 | 4.223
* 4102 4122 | 3.924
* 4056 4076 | 3.995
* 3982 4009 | 4.098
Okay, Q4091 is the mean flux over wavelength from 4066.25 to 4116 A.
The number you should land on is 3.3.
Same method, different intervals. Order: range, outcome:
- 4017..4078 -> 3.69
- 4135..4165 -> 3.73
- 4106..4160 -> 3.66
